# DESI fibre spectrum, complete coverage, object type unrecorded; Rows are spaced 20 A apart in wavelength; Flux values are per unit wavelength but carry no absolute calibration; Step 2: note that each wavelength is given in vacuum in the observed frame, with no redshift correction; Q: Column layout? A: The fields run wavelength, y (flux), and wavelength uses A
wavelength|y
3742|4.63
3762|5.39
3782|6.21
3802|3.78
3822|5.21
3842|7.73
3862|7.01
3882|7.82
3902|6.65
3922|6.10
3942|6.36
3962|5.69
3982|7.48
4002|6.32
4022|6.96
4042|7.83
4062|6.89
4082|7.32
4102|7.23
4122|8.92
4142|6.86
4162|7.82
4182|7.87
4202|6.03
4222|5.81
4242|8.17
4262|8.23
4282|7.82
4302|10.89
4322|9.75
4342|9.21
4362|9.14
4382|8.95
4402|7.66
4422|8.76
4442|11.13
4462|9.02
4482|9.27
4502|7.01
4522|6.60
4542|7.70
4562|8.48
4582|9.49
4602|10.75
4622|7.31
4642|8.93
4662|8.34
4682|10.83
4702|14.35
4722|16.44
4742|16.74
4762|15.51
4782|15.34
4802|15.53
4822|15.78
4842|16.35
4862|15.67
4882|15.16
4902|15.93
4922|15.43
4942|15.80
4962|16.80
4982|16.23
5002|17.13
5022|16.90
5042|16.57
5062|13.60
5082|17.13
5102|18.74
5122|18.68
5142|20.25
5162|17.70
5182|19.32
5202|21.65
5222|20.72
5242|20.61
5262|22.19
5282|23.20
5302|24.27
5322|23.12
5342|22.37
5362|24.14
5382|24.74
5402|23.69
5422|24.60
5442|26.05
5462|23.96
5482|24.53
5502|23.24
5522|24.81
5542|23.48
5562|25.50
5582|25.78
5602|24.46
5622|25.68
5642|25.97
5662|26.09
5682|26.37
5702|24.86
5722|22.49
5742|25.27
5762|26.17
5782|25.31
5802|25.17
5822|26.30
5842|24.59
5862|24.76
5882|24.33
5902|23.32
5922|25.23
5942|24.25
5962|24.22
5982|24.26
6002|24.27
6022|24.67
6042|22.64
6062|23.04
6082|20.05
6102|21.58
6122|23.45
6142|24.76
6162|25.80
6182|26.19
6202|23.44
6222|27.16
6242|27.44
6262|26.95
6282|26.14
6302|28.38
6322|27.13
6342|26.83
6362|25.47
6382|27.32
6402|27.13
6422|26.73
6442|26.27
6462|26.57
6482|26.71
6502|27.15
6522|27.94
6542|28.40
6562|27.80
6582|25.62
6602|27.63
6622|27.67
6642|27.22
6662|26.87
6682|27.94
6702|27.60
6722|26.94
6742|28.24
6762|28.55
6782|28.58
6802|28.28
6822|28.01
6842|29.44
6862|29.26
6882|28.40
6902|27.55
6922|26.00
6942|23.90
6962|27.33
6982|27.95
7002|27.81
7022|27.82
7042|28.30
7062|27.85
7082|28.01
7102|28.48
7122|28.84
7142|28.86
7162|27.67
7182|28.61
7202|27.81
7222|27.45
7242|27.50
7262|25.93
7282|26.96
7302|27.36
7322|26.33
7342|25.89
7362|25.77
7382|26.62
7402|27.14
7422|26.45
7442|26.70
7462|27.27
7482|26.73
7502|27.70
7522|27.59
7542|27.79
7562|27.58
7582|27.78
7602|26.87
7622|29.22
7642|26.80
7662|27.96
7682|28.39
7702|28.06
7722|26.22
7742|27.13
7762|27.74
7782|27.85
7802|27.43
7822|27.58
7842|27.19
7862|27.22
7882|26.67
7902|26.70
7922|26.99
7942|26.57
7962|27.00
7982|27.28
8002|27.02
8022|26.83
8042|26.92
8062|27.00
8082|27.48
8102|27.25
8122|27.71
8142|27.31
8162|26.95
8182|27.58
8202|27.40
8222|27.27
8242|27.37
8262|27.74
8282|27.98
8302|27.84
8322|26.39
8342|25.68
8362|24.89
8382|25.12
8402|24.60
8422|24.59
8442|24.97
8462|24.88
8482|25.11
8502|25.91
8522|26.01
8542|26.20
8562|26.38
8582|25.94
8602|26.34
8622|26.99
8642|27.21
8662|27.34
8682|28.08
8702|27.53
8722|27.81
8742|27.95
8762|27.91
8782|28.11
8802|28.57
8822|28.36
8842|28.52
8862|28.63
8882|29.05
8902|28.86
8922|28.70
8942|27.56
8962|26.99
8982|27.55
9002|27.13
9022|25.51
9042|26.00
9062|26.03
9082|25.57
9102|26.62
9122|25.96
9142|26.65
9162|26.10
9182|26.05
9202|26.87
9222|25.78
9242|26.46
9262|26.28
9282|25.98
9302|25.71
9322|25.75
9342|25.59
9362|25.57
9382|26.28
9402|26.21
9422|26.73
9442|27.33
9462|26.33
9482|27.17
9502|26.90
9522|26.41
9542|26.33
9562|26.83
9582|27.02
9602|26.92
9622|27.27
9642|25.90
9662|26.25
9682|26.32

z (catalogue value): 0.18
